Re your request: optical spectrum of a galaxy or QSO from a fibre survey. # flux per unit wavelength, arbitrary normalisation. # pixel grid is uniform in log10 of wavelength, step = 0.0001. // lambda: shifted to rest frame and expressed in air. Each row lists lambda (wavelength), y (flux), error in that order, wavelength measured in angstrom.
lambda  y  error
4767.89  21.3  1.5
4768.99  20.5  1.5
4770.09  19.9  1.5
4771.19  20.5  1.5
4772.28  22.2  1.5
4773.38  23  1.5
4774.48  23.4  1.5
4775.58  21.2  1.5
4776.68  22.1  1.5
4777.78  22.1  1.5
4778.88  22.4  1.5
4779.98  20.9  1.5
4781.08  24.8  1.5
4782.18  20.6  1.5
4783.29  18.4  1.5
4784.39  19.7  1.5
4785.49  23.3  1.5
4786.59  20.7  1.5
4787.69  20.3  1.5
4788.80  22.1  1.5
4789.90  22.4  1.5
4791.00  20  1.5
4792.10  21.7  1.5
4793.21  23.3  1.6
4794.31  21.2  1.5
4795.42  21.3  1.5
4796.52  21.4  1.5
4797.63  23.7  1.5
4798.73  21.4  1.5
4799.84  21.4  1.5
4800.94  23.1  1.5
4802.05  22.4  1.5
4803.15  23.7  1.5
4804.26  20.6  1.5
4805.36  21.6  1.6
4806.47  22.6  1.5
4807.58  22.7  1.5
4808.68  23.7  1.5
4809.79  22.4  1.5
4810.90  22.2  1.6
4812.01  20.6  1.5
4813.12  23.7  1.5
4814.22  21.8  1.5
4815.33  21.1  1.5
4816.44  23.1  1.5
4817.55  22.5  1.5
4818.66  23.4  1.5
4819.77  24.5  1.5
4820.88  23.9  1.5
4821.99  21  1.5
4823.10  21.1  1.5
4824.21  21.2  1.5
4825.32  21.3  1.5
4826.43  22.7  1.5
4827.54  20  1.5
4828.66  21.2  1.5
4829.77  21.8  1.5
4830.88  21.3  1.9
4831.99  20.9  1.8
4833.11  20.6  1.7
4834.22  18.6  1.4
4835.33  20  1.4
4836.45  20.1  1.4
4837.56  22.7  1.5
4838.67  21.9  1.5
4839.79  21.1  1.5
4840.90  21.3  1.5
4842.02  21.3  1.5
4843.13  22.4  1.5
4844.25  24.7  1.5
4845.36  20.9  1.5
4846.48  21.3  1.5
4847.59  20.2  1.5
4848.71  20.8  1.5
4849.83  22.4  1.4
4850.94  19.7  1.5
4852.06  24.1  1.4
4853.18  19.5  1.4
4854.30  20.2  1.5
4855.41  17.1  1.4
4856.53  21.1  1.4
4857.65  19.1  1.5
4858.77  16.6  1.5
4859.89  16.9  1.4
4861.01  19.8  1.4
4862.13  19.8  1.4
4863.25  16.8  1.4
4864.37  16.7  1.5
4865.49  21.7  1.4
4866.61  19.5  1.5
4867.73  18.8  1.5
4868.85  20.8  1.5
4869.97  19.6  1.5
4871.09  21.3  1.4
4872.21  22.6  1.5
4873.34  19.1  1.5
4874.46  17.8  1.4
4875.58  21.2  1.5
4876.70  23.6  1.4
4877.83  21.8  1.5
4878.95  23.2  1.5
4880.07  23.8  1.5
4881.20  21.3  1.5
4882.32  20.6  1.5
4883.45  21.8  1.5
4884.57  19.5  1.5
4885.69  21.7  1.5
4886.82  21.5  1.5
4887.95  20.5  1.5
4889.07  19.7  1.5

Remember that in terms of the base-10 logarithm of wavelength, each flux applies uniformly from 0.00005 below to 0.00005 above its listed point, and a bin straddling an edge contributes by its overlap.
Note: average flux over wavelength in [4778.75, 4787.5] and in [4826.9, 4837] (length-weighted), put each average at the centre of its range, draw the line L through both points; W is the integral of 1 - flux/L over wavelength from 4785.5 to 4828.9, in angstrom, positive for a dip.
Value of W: -2.4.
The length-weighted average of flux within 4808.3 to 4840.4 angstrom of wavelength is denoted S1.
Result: 21.7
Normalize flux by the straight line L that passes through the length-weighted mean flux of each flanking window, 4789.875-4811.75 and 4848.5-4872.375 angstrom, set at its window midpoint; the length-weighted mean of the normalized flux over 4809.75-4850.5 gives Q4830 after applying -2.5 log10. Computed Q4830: -0.04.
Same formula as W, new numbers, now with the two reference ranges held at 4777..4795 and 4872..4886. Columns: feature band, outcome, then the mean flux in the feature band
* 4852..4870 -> 1.9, 19.2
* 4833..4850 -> 0.1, 21.3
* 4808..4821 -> -0.8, 22.7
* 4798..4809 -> -0.4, 22.3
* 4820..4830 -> -0.1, 21.7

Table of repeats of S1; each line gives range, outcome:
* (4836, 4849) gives 21.6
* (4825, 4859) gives 20.9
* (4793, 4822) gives 22.4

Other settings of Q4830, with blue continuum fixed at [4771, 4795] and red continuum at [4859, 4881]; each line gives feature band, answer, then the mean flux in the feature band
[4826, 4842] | -0.01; 21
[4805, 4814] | -0.06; 22.4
